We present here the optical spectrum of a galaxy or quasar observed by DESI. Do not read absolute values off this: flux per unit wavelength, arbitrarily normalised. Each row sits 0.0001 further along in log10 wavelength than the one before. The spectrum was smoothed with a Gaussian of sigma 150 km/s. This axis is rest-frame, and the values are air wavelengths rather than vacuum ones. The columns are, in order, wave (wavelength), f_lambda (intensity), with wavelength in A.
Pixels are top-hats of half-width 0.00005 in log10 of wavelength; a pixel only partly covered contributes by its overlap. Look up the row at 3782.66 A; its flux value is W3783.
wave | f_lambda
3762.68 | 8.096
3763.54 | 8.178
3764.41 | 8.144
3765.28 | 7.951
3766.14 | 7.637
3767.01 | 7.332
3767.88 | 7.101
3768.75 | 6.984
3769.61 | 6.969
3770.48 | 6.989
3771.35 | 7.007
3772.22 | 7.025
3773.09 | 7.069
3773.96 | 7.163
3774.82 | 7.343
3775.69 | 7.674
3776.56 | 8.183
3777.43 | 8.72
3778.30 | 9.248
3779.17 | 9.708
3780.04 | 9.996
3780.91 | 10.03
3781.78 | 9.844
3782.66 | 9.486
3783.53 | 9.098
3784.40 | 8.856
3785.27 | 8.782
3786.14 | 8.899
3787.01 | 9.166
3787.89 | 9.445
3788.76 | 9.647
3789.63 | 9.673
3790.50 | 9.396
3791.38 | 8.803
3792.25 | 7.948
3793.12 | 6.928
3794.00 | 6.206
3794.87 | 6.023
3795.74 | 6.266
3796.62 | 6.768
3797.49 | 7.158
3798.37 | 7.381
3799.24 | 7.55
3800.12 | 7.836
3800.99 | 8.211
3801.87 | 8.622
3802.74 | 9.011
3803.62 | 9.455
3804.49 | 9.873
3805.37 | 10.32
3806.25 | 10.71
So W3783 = 9.486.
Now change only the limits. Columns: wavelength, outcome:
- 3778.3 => 9.248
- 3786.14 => 8.899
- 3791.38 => 8.803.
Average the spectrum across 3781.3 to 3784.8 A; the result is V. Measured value 9.32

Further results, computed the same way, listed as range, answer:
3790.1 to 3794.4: 7.84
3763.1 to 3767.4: 7.86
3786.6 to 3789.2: 9.41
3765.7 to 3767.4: 7.51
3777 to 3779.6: 9.23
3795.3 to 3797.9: 6.73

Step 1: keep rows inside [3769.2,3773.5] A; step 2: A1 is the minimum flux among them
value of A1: 6.969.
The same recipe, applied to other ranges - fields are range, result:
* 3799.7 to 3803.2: 7.836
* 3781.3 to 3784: 9.098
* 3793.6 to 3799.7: 6.023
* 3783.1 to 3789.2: 8.782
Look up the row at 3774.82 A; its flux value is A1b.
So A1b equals 7.343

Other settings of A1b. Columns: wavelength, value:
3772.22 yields 7.025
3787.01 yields 9.166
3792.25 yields 7.948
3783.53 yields 9.098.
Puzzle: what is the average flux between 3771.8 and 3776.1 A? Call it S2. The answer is 7.26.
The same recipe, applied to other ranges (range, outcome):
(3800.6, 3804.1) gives 8.85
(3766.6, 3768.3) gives 7.21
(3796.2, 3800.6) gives 7.36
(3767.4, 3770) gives 7.03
